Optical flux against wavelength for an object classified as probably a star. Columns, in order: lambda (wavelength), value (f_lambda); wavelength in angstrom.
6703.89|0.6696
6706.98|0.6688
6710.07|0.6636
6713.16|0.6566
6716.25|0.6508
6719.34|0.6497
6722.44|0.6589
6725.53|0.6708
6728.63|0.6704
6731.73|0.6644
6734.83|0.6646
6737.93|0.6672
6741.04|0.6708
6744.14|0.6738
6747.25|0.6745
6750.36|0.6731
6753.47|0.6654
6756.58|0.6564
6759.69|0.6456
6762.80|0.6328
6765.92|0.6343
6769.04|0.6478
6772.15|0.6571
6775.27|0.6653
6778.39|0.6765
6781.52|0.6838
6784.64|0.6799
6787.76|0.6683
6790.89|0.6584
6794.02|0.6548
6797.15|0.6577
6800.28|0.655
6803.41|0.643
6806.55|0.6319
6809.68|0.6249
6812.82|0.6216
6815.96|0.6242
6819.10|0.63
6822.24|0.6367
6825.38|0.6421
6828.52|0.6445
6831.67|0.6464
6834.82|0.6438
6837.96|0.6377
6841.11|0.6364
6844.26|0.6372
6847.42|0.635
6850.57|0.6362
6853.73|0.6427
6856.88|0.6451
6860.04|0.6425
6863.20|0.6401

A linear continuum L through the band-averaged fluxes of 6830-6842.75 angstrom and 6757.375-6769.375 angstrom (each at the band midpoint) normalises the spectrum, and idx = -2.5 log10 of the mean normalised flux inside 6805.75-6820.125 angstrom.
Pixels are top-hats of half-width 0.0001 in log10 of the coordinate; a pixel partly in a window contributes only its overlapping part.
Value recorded 0.03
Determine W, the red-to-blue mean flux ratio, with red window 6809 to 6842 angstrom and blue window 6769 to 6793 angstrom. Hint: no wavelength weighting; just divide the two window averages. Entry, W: 0.95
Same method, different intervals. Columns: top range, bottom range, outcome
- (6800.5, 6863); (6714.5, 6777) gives 0.97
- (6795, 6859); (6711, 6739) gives 0.97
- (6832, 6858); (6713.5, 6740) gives 0.97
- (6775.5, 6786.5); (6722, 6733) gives 1.02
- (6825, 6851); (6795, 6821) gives 1.01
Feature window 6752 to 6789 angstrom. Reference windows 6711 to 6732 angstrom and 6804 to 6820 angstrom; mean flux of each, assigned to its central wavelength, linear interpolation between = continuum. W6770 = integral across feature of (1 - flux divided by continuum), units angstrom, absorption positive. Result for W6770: -0.99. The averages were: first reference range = 0.66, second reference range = 0.627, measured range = 0.659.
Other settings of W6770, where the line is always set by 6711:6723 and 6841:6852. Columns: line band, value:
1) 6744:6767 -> -0.3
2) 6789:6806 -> -0.3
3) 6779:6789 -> -0.5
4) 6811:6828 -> 0.2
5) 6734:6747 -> -0.4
